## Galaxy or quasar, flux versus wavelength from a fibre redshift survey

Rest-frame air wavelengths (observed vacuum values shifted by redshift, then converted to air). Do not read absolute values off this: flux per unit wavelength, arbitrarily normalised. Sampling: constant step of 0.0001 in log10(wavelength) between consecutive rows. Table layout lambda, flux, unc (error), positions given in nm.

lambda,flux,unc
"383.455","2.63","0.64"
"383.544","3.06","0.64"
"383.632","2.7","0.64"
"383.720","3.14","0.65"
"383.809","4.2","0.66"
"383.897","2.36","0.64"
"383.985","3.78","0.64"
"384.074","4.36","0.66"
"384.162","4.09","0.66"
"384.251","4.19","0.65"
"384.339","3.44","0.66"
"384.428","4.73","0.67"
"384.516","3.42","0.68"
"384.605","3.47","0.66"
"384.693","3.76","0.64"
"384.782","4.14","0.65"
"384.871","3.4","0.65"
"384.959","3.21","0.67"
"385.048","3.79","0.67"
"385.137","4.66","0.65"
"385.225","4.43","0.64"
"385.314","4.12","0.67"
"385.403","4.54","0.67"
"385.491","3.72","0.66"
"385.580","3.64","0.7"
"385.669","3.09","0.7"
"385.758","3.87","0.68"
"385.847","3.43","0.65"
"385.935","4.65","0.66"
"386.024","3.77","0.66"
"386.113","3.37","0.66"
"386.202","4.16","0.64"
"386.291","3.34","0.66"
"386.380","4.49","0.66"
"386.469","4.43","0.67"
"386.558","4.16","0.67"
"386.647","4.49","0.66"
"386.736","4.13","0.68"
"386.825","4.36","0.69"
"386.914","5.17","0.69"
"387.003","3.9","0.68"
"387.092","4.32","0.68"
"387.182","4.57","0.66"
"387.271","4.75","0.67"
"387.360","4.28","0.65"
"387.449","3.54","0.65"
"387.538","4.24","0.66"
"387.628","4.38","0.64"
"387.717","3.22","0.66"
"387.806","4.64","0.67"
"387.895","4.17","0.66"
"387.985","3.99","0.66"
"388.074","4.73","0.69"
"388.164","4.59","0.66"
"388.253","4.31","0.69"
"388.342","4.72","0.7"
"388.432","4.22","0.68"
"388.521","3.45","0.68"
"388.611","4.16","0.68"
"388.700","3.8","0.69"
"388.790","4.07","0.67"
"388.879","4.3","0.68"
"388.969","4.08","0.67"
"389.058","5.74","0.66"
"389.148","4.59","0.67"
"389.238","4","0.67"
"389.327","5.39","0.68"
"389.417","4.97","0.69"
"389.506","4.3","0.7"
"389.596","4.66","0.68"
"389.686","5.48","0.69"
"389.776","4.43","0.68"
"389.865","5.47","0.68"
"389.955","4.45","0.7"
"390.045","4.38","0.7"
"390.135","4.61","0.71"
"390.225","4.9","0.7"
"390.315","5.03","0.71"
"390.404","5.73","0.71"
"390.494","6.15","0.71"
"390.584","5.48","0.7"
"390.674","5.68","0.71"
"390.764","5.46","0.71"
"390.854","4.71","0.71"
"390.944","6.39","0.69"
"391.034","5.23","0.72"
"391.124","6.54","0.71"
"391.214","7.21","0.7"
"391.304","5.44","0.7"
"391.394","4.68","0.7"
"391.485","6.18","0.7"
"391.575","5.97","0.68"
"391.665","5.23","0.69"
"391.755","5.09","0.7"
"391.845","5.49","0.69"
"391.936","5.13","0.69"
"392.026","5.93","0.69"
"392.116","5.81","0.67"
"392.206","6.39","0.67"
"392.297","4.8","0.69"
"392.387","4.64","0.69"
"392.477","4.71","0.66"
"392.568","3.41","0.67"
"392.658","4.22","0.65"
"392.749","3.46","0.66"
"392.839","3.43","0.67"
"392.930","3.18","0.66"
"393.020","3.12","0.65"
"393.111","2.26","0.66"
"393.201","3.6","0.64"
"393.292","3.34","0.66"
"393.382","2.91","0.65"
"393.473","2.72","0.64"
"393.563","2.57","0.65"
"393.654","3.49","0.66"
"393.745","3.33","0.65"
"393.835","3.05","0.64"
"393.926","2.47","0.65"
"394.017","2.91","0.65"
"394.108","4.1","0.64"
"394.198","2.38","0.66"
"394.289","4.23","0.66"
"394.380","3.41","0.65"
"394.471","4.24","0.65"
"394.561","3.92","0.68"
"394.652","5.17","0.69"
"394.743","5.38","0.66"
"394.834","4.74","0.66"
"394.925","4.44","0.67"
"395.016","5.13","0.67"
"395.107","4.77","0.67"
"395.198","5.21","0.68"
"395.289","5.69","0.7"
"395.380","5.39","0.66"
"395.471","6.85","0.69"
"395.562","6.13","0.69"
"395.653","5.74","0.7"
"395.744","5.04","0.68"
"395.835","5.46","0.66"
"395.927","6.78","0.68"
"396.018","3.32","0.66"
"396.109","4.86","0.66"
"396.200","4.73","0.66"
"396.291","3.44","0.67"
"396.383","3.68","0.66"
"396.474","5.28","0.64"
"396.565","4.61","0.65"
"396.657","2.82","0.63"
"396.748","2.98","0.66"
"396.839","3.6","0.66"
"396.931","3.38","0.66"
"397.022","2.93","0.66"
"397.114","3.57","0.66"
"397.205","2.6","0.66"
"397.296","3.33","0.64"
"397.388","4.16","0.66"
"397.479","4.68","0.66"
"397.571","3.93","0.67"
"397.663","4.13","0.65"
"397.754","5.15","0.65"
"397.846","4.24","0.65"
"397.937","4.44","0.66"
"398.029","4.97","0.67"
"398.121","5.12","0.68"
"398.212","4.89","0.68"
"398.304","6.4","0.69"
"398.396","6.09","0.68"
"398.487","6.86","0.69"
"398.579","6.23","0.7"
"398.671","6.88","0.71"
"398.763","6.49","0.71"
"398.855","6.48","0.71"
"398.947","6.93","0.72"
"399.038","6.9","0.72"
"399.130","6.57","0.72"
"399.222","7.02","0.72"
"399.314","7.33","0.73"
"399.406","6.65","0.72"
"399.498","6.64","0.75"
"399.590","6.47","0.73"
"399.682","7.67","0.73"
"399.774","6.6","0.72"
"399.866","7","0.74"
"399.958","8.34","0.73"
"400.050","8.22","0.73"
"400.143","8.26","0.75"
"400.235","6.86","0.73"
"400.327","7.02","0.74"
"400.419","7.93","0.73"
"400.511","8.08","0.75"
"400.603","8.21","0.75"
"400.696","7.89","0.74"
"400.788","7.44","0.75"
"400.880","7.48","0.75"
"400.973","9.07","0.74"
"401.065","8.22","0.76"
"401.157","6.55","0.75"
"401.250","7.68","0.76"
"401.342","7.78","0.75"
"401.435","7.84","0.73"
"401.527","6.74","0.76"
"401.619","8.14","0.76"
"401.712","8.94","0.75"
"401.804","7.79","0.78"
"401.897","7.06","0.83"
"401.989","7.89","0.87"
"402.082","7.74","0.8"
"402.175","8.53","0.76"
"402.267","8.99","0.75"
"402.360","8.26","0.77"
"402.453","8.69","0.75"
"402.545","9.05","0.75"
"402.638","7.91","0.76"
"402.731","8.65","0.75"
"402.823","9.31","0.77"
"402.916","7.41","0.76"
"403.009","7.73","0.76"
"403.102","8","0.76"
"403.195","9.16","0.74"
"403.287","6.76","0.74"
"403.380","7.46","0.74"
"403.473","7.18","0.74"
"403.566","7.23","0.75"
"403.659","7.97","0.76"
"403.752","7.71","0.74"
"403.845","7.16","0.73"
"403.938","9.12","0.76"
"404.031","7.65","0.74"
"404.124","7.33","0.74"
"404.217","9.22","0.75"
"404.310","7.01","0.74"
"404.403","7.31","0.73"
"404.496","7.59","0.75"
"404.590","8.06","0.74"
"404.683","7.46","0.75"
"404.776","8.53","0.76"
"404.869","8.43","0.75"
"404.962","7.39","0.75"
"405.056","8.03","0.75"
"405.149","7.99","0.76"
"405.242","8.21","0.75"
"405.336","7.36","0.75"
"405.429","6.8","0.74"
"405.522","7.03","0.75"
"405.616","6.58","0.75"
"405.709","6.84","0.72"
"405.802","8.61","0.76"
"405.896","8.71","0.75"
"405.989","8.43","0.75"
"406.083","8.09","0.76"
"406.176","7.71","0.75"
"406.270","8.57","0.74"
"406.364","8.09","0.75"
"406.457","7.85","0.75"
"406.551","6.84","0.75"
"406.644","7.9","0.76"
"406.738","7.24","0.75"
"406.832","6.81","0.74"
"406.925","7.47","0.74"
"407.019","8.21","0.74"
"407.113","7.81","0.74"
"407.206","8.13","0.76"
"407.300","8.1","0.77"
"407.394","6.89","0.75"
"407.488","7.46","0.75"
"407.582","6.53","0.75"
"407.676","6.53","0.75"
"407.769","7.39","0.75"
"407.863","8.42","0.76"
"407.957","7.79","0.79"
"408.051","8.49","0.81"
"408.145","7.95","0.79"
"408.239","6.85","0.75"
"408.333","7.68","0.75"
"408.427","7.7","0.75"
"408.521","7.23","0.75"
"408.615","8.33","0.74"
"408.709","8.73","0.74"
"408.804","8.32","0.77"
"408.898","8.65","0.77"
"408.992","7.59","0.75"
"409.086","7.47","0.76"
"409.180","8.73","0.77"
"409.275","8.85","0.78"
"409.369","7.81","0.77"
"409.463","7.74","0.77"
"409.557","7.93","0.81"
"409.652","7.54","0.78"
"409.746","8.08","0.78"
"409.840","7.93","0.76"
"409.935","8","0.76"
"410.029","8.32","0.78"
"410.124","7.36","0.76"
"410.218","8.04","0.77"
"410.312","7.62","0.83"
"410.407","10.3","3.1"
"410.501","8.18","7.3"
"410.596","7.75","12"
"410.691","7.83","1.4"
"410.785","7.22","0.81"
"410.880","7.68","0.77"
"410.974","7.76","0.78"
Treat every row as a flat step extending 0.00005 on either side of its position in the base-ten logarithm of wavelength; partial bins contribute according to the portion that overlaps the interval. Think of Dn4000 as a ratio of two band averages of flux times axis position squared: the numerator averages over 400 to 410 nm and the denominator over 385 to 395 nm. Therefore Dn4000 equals 1.9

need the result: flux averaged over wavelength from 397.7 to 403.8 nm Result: 7.32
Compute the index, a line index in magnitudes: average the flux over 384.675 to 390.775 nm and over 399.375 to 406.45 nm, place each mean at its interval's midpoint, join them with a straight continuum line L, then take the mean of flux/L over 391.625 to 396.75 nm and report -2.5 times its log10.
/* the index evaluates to 0.32 mag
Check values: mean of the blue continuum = 4.37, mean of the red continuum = 7.81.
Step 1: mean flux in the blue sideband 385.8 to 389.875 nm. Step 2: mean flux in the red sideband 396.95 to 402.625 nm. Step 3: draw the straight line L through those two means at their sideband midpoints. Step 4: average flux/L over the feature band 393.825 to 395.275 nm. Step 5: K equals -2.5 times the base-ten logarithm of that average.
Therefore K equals 0.34 mag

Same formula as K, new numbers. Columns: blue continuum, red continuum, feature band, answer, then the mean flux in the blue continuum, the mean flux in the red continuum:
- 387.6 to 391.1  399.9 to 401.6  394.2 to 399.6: 0.32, 4.73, 7.76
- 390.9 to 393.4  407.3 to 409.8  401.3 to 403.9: -0.19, 4.8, 7.8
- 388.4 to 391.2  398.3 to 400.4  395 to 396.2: 0.15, 4.93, 6.98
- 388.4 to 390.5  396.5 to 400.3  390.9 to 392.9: -0.07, 4.66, 5.58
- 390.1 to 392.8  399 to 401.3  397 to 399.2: 0.32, 5.32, 7.45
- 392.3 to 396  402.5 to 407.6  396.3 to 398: 0.32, 4.18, 7.79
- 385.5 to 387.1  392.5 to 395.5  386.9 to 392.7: -0.22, 4.03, 3.89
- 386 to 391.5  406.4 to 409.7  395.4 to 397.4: 0.33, 4.67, 7.74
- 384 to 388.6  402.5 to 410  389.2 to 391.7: -0.09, 4.08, 7.82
